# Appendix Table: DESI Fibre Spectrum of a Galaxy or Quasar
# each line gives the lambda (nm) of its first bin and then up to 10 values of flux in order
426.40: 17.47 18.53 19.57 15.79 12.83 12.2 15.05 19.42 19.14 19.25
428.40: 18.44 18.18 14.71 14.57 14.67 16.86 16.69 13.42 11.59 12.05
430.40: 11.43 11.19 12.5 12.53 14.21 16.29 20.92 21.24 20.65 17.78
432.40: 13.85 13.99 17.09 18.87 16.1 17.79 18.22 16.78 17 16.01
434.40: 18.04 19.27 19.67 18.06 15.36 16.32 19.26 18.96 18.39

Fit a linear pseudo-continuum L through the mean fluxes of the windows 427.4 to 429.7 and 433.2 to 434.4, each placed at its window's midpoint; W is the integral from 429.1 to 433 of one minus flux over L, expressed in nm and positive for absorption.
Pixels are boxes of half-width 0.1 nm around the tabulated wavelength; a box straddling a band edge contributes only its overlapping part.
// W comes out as 0.38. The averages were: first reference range 16.8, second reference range 17.1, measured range 15.3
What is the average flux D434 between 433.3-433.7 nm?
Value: 18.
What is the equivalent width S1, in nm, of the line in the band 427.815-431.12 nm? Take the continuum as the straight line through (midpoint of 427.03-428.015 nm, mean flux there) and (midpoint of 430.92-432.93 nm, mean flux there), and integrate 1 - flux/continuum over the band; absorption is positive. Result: 0.23 nm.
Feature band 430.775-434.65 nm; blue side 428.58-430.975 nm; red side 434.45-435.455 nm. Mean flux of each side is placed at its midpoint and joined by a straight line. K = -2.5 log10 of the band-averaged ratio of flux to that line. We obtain -0.06 mag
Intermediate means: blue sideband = 13.8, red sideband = 17.8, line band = 17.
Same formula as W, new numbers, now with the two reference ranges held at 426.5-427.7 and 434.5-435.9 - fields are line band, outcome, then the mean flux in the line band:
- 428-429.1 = -0.08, 17.2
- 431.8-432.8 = 0.01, 17.1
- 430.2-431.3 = 0.29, 12.3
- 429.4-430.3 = 0.15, 13.8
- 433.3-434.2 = 0.02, 17.3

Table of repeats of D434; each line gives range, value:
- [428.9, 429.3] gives 14.6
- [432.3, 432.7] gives 13.9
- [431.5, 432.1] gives 20.9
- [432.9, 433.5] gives 17.6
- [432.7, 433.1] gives 18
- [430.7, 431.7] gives 15.3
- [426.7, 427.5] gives 15.1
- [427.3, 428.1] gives 16.5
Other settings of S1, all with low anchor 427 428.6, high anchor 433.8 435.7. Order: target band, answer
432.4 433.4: 0.06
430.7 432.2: 0.02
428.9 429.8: 0.08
